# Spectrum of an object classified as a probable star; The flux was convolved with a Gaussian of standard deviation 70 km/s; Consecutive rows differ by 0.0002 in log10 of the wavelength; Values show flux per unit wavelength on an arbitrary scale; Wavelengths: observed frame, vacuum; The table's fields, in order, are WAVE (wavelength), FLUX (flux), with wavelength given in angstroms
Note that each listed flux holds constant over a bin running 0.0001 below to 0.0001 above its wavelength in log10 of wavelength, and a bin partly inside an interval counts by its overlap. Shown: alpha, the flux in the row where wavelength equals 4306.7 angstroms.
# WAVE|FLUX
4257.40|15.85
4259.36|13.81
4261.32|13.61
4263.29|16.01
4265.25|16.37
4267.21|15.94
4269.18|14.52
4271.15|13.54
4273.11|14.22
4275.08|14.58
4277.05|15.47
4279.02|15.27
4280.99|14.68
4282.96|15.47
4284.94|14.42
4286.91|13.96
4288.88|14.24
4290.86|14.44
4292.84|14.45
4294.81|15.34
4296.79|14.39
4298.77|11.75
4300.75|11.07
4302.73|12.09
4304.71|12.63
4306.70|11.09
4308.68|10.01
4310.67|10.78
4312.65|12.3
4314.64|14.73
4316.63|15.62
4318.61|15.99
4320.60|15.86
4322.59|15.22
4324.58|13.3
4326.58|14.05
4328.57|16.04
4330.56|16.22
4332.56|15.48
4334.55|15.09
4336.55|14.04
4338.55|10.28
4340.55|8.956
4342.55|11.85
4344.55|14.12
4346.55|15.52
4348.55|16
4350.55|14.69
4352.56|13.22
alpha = 11.09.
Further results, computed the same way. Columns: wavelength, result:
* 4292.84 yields 14.45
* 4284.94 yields 14.42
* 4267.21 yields 15.94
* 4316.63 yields 15.62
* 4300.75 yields 11.07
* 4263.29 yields 16.01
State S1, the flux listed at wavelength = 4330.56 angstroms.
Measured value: 16.22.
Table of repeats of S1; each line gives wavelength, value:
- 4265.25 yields 16.37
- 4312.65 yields 12.3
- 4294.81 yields 15.34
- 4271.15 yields 13.54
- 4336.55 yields 14.04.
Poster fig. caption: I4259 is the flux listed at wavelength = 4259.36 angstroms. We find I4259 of 13.81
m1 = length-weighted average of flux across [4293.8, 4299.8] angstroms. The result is 13.8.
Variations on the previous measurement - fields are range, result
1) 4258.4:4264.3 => 14.5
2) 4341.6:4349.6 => 14.4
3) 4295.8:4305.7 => 12.4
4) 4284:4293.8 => 14.3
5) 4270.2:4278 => 14.5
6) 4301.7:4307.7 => 11.9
